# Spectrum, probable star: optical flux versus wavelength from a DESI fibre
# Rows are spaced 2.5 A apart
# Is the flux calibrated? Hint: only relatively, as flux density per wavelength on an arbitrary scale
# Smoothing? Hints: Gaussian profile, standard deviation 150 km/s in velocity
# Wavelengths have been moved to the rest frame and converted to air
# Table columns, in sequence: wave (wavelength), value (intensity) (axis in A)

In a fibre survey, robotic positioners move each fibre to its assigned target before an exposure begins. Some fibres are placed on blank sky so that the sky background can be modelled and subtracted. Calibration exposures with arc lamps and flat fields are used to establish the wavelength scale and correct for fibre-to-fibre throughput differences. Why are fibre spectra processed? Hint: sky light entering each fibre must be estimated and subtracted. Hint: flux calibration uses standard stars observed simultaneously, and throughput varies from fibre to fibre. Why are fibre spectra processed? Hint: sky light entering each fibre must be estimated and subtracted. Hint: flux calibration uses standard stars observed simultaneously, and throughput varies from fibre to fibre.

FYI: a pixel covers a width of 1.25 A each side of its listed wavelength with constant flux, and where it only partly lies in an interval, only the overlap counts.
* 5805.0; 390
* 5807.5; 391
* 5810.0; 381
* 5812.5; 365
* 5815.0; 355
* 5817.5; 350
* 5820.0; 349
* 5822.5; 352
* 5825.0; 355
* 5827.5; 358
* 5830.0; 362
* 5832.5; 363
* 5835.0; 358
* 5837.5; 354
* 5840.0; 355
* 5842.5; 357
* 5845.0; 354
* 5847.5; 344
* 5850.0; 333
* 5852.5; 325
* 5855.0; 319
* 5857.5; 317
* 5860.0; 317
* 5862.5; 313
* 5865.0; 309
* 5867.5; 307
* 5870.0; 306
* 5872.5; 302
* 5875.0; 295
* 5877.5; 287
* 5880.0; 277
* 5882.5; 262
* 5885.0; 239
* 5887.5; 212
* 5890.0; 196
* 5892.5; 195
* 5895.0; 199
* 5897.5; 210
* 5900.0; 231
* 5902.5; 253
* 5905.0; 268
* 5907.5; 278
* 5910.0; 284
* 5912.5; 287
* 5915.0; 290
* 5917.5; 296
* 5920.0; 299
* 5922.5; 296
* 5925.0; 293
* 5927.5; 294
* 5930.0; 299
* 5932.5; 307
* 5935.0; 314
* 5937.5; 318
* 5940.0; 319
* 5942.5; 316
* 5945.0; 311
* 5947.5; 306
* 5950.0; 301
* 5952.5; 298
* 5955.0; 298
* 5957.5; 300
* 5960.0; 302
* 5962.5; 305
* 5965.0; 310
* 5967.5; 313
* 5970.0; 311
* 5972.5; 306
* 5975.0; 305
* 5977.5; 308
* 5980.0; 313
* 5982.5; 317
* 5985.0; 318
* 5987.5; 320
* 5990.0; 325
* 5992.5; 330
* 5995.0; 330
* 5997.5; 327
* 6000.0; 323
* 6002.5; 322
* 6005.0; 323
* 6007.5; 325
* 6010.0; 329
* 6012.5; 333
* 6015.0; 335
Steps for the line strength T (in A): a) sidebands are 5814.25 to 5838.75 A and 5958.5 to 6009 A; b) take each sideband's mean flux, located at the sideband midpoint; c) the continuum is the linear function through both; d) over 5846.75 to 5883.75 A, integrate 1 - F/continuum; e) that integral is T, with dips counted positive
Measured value 4.2 A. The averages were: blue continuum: 356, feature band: 307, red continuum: 317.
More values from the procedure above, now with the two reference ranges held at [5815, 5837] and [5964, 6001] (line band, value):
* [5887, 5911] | 7.5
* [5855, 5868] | 1.3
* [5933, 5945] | 0.4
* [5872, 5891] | 4.7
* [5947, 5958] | 0.8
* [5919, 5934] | 1.5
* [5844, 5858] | 0.7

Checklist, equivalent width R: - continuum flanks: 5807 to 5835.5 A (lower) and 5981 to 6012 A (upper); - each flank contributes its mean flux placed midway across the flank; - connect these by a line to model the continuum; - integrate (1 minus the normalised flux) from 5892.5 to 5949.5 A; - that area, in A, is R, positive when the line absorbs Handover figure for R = 9.5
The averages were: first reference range 361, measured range 283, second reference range 324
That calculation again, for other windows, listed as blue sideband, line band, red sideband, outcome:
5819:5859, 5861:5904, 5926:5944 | 9.3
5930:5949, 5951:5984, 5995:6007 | 1.1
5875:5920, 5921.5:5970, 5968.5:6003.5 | -2.9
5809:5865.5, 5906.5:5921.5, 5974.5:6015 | 2.0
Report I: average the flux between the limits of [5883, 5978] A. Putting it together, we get 283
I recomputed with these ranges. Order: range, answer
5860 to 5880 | 302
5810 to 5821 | 358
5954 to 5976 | 306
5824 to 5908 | 297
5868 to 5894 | 258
